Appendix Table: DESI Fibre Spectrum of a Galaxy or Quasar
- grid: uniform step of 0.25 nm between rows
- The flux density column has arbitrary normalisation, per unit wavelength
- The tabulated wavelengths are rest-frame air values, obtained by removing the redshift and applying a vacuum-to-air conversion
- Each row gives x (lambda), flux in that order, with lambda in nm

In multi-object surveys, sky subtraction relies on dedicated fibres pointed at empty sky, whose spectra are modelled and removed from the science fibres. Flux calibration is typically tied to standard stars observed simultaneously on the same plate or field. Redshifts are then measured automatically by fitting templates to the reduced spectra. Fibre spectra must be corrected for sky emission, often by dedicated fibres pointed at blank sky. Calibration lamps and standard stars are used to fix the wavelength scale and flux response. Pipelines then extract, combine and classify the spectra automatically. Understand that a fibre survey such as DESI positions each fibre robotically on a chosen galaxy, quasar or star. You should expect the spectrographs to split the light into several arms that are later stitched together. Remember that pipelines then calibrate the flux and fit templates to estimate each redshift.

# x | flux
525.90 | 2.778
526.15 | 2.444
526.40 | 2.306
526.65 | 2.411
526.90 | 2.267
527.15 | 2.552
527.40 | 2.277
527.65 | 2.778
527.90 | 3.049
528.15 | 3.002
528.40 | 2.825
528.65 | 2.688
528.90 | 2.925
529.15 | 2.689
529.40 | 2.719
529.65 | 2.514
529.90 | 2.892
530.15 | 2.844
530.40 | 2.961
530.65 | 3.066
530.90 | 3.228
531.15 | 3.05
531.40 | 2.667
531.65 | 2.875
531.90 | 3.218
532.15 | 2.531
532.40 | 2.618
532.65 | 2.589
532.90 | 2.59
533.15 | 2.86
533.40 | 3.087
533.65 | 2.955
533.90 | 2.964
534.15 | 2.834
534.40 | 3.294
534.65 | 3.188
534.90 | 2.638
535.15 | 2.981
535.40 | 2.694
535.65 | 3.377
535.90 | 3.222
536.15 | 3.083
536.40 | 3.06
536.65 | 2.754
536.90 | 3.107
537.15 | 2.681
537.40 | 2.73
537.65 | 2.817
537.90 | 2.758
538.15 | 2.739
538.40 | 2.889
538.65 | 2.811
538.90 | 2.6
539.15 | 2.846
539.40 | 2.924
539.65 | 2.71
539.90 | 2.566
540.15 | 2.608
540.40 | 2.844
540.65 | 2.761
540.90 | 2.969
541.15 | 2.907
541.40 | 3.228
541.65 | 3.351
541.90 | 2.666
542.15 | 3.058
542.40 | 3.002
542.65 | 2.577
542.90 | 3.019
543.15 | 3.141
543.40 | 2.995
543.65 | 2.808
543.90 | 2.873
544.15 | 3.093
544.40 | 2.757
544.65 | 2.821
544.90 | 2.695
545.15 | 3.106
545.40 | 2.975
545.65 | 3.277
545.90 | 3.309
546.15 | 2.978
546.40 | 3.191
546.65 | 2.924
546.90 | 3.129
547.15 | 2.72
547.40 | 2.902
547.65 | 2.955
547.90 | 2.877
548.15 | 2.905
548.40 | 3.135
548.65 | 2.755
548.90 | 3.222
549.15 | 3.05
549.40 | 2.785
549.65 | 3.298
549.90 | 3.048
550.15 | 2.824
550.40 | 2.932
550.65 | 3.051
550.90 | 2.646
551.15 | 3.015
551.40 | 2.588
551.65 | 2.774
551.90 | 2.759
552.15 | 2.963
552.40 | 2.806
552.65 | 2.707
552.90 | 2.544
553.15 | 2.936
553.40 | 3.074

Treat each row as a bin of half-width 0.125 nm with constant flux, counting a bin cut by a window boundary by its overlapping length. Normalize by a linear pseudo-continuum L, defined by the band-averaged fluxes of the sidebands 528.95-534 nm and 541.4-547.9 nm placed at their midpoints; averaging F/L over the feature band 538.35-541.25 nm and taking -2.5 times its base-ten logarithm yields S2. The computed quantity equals 0.06 mag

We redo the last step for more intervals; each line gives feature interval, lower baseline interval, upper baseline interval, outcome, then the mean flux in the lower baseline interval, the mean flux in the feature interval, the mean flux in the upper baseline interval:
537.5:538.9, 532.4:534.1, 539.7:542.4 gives 0.03 mag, 2.82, 2.78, 2.9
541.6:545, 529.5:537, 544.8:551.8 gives 0.02 mag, 2.92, 2.91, 2.97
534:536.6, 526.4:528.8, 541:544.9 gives -0.09 mag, 2.63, 3.03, 2.94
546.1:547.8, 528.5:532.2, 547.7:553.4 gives -0.03 mag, 2.86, 2.97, 2.9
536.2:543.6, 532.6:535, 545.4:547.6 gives 0.04 mag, 2.91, 2.87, 3.05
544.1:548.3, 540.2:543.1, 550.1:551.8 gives -0.03 mag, 2.94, 2.98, 2.83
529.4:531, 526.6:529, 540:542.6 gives -0.07 mag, 2.68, 2.9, 2.93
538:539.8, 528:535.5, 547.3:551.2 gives 0.05 mag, 2.87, 2.78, 2.96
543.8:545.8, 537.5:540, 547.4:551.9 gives -0.04 mag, 2.77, 2.96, 2.93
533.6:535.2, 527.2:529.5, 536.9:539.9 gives -0.08 mag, 2.77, 2.98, 2.78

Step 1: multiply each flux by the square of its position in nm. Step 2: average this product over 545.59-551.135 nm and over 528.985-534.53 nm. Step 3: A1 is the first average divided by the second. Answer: 1.1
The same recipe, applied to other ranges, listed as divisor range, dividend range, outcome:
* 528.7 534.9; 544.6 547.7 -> 1.10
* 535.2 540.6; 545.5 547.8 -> 1.10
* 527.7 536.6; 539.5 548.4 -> 1.06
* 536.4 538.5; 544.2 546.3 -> 1.09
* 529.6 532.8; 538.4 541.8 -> 1.03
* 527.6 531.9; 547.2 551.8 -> 1.09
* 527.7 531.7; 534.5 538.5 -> 1.04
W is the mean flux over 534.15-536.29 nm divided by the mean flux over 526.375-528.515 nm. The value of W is 1.2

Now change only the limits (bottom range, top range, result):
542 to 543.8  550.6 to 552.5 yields 0.96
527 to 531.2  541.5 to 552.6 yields 1.05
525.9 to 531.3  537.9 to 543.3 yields 1.05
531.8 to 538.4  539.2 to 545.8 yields 1.01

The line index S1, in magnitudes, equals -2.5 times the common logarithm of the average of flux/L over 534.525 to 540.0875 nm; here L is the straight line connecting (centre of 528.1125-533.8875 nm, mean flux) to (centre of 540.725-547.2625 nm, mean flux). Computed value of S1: 0.016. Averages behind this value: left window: 2.84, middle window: 2.87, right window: 2.98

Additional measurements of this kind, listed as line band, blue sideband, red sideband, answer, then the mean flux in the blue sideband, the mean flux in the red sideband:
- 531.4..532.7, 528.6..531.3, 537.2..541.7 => 0.04 mag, 2.87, 2.83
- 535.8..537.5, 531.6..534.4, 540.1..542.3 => -0.02 mag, 2.85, 2.94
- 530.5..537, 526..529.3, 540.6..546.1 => -0.07 mag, 2.63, 2.98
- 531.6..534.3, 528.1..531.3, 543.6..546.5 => 0.03 mag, 2.87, 2.99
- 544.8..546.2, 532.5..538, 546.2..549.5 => -0.04 mag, 2.92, 2.97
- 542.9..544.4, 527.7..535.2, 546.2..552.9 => -0.02 mag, 2.88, 2.92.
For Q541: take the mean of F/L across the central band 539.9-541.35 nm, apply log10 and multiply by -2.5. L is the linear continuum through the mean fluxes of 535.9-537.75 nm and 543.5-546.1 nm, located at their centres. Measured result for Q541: 0.05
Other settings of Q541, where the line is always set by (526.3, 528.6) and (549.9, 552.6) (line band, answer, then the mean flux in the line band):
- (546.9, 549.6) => -0.05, 2.95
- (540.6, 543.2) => -0.08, 2.97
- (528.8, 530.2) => -0.05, 2.76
